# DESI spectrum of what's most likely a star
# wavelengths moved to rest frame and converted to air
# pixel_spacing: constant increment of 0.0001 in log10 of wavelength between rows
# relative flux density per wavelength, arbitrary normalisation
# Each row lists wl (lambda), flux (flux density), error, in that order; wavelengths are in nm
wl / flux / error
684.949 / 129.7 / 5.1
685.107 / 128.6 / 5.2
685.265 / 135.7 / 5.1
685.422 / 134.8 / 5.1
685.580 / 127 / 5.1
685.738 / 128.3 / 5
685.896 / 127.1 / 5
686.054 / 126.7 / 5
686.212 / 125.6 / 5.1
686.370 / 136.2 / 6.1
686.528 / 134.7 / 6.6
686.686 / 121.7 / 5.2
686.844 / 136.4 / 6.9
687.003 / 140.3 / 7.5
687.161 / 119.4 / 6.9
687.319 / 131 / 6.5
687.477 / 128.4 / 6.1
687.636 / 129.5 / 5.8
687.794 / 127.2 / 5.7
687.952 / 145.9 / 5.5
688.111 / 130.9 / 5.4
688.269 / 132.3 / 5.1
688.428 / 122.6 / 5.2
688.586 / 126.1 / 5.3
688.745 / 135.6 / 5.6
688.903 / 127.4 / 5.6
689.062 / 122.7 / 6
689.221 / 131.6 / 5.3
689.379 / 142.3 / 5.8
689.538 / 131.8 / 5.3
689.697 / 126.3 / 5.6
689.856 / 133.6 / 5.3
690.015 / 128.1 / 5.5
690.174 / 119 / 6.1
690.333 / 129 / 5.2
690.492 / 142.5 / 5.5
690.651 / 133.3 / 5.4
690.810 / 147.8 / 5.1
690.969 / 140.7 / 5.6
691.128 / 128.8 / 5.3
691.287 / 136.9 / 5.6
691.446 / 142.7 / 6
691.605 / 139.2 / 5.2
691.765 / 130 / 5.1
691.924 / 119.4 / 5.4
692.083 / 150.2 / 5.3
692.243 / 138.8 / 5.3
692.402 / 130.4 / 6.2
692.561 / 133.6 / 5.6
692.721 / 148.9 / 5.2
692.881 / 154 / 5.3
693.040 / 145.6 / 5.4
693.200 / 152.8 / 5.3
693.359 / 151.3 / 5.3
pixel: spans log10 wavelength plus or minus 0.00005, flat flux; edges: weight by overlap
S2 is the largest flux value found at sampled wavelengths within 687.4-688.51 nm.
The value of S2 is 145.9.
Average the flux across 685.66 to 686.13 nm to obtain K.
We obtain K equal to 127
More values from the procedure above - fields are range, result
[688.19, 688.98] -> 129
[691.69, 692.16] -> 133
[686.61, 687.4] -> 130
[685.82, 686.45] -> 129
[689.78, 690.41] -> 127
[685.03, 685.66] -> 132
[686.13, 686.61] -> 132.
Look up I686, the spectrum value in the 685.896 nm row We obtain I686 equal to 127.1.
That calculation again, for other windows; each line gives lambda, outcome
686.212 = 125.6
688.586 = 126.1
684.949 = 129.7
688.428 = 122.6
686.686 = 121.7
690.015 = 128.1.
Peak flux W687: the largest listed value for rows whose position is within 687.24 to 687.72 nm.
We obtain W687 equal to 131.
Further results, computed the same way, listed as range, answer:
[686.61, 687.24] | 140.3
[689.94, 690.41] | 129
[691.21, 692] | 142.7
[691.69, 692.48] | 150.2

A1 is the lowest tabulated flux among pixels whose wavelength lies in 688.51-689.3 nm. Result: 122.7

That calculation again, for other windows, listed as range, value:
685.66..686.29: 125.6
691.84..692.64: 119.4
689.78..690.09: 128.1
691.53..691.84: 130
